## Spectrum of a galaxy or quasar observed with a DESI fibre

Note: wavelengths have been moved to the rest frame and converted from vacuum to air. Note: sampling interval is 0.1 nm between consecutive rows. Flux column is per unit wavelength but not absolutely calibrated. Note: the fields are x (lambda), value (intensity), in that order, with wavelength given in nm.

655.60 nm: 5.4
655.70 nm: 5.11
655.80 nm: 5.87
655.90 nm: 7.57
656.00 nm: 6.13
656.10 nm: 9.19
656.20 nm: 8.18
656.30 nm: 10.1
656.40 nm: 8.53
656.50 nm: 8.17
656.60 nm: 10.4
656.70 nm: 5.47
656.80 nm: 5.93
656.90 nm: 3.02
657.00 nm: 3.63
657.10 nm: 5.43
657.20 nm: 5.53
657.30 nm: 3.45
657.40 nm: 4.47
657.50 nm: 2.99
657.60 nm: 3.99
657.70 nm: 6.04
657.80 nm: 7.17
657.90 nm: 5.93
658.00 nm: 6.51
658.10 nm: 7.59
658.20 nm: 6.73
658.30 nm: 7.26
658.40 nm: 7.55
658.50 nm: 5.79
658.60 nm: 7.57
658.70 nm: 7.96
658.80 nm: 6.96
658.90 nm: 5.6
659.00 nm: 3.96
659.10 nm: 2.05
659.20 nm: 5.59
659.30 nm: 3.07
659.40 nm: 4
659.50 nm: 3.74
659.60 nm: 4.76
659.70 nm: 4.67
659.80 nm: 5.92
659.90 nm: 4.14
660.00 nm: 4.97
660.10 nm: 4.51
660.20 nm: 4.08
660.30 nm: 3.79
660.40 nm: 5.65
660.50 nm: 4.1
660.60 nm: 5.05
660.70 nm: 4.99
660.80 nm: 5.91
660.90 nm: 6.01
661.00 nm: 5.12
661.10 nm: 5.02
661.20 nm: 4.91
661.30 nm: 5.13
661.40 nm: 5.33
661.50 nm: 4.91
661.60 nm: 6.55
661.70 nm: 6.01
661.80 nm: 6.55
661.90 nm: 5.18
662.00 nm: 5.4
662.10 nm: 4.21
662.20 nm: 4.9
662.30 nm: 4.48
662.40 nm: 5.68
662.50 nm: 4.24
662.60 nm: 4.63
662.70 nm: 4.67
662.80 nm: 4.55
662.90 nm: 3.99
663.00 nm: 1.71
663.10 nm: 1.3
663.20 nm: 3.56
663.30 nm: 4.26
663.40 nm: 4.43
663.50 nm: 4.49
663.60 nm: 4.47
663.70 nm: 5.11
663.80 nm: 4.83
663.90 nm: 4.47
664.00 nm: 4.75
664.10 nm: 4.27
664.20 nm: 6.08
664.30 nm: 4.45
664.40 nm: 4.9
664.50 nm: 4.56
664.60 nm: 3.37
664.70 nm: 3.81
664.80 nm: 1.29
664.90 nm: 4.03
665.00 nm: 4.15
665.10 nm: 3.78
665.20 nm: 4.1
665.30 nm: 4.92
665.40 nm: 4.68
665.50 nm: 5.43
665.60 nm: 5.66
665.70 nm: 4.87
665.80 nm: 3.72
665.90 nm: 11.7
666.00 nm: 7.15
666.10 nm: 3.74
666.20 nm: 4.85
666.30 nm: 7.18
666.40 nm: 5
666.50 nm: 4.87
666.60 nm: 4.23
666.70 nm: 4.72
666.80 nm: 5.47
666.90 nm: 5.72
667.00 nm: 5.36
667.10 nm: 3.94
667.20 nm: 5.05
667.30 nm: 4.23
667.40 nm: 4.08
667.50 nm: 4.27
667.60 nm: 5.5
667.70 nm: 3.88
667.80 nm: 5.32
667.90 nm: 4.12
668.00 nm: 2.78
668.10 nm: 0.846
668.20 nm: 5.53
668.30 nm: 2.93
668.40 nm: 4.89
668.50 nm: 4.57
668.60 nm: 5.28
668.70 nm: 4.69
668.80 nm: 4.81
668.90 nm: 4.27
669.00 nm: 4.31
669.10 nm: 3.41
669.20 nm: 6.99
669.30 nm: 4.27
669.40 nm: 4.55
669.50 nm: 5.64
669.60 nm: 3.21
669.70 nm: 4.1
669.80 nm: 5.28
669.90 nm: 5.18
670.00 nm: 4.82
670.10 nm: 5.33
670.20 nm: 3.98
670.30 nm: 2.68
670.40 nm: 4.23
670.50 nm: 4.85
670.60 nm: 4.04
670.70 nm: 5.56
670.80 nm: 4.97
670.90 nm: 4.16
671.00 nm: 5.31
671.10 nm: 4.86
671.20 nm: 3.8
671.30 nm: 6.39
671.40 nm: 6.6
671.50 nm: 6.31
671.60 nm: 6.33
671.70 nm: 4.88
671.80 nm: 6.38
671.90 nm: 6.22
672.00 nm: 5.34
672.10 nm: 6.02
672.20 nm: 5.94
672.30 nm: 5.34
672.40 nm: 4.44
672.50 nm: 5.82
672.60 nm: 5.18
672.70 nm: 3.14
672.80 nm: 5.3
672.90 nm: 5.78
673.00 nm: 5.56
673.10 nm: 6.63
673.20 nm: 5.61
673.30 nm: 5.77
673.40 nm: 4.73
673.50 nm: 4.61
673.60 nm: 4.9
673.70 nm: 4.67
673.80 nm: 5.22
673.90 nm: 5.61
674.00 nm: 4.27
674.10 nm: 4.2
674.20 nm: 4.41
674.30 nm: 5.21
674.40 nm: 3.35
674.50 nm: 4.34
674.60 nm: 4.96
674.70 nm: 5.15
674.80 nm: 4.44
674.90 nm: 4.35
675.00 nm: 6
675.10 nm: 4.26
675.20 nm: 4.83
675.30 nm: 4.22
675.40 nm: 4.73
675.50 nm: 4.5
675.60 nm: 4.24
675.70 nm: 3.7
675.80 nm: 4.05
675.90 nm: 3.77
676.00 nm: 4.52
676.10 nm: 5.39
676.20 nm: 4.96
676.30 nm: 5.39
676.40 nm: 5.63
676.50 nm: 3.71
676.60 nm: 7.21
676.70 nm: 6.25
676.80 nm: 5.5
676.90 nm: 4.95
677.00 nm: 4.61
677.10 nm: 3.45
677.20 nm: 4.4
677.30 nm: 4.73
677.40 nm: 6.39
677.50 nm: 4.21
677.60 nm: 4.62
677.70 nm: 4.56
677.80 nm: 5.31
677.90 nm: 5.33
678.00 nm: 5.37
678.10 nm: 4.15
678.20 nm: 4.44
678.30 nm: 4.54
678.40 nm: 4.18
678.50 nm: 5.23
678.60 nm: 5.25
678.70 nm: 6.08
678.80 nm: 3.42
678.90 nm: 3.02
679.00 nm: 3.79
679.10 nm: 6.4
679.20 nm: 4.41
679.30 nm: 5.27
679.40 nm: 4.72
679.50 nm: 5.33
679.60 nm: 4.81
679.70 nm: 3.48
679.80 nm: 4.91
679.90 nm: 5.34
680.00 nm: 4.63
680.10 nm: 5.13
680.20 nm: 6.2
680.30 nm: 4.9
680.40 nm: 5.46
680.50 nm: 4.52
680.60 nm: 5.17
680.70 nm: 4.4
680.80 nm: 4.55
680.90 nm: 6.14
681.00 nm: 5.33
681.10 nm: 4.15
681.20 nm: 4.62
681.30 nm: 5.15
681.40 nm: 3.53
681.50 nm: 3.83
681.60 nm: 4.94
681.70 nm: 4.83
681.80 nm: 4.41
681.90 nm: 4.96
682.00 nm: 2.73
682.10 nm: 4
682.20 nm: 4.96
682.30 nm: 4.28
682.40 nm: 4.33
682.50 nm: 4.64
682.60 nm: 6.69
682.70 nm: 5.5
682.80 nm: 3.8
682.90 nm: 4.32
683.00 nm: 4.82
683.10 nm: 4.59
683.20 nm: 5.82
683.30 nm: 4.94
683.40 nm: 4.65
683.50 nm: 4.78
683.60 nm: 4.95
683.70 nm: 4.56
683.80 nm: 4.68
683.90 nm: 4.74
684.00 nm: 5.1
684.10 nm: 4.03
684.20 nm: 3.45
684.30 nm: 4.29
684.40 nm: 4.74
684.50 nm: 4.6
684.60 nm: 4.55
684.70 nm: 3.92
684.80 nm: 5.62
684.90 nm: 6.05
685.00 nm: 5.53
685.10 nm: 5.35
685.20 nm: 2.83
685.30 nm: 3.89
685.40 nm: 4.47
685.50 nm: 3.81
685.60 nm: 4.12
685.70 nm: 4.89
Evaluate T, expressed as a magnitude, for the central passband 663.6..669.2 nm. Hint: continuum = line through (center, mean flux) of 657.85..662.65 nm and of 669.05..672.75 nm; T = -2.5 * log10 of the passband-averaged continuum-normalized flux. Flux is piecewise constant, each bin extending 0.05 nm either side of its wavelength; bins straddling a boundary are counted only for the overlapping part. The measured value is 0.10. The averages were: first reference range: 5.31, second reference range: 5.01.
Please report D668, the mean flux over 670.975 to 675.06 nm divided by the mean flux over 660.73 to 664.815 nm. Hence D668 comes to 1.12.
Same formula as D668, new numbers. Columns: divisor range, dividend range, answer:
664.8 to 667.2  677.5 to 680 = 0.93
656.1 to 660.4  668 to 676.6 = 0.85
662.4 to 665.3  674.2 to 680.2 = 1.16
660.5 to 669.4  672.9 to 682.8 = 1.02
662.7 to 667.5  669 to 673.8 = 1.10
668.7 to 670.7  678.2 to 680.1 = 1.04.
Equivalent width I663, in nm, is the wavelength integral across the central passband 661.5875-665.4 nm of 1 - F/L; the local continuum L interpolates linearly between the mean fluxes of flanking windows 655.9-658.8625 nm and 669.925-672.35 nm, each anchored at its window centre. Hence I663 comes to 0.97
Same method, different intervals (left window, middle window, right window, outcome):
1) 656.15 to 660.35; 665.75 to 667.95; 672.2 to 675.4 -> 0.028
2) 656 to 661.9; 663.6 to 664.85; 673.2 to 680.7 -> 0.249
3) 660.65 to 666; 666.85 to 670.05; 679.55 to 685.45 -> 0.173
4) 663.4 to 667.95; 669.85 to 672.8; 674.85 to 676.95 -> -0.165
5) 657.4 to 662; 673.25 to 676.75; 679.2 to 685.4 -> 0.099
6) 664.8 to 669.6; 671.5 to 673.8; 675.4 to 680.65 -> -0.296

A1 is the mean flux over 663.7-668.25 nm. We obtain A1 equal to 4.71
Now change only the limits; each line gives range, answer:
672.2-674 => 5.19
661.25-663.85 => 4.64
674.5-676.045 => 4.51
